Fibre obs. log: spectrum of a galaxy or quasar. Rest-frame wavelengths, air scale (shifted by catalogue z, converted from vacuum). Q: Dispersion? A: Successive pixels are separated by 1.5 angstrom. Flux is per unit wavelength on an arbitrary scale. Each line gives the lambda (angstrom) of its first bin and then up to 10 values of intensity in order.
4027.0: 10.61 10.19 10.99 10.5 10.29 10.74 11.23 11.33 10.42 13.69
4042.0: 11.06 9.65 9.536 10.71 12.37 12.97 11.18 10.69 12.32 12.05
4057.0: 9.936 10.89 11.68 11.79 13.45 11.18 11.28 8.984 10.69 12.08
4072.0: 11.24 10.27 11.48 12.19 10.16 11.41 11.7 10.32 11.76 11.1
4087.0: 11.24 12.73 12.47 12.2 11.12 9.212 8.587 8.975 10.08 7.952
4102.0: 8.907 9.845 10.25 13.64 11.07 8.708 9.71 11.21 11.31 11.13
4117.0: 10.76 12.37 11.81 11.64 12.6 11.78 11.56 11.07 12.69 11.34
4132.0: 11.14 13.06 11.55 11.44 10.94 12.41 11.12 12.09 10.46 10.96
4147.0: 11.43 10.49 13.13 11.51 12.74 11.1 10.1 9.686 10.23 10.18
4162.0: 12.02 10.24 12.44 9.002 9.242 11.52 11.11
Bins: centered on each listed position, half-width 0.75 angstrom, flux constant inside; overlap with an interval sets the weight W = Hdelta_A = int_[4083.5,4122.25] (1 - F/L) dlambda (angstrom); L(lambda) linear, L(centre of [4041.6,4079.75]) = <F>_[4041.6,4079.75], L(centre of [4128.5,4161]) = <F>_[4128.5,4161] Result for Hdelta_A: 1.8 angstrom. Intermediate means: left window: 11.2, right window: 11.4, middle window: 10.8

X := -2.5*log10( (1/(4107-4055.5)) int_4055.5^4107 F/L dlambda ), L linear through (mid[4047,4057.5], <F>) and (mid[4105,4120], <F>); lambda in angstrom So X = 0.047 mag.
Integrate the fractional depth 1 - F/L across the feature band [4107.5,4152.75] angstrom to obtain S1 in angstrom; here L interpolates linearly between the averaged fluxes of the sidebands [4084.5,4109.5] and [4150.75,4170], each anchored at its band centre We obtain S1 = -3.30 angstrom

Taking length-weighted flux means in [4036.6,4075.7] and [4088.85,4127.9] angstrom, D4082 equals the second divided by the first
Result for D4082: 0.96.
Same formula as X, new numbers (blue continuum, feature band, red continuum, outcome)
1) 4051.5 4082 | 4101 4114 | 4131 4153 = 0.10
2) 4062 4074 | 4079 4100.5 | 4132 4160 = 0.04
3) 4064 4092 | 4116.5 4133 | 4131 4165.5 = -0.04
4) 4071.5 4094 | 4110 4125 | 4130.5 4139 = 0.02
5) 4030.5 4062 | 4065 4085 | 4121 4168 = 0.02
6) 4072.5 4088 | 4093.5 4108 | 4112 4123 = 0.16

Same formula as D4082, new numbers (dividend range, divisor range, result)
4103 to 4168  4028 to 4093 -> 1.00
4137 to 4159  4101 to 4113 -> 1.09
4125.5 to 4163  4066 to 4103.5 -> 1.06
